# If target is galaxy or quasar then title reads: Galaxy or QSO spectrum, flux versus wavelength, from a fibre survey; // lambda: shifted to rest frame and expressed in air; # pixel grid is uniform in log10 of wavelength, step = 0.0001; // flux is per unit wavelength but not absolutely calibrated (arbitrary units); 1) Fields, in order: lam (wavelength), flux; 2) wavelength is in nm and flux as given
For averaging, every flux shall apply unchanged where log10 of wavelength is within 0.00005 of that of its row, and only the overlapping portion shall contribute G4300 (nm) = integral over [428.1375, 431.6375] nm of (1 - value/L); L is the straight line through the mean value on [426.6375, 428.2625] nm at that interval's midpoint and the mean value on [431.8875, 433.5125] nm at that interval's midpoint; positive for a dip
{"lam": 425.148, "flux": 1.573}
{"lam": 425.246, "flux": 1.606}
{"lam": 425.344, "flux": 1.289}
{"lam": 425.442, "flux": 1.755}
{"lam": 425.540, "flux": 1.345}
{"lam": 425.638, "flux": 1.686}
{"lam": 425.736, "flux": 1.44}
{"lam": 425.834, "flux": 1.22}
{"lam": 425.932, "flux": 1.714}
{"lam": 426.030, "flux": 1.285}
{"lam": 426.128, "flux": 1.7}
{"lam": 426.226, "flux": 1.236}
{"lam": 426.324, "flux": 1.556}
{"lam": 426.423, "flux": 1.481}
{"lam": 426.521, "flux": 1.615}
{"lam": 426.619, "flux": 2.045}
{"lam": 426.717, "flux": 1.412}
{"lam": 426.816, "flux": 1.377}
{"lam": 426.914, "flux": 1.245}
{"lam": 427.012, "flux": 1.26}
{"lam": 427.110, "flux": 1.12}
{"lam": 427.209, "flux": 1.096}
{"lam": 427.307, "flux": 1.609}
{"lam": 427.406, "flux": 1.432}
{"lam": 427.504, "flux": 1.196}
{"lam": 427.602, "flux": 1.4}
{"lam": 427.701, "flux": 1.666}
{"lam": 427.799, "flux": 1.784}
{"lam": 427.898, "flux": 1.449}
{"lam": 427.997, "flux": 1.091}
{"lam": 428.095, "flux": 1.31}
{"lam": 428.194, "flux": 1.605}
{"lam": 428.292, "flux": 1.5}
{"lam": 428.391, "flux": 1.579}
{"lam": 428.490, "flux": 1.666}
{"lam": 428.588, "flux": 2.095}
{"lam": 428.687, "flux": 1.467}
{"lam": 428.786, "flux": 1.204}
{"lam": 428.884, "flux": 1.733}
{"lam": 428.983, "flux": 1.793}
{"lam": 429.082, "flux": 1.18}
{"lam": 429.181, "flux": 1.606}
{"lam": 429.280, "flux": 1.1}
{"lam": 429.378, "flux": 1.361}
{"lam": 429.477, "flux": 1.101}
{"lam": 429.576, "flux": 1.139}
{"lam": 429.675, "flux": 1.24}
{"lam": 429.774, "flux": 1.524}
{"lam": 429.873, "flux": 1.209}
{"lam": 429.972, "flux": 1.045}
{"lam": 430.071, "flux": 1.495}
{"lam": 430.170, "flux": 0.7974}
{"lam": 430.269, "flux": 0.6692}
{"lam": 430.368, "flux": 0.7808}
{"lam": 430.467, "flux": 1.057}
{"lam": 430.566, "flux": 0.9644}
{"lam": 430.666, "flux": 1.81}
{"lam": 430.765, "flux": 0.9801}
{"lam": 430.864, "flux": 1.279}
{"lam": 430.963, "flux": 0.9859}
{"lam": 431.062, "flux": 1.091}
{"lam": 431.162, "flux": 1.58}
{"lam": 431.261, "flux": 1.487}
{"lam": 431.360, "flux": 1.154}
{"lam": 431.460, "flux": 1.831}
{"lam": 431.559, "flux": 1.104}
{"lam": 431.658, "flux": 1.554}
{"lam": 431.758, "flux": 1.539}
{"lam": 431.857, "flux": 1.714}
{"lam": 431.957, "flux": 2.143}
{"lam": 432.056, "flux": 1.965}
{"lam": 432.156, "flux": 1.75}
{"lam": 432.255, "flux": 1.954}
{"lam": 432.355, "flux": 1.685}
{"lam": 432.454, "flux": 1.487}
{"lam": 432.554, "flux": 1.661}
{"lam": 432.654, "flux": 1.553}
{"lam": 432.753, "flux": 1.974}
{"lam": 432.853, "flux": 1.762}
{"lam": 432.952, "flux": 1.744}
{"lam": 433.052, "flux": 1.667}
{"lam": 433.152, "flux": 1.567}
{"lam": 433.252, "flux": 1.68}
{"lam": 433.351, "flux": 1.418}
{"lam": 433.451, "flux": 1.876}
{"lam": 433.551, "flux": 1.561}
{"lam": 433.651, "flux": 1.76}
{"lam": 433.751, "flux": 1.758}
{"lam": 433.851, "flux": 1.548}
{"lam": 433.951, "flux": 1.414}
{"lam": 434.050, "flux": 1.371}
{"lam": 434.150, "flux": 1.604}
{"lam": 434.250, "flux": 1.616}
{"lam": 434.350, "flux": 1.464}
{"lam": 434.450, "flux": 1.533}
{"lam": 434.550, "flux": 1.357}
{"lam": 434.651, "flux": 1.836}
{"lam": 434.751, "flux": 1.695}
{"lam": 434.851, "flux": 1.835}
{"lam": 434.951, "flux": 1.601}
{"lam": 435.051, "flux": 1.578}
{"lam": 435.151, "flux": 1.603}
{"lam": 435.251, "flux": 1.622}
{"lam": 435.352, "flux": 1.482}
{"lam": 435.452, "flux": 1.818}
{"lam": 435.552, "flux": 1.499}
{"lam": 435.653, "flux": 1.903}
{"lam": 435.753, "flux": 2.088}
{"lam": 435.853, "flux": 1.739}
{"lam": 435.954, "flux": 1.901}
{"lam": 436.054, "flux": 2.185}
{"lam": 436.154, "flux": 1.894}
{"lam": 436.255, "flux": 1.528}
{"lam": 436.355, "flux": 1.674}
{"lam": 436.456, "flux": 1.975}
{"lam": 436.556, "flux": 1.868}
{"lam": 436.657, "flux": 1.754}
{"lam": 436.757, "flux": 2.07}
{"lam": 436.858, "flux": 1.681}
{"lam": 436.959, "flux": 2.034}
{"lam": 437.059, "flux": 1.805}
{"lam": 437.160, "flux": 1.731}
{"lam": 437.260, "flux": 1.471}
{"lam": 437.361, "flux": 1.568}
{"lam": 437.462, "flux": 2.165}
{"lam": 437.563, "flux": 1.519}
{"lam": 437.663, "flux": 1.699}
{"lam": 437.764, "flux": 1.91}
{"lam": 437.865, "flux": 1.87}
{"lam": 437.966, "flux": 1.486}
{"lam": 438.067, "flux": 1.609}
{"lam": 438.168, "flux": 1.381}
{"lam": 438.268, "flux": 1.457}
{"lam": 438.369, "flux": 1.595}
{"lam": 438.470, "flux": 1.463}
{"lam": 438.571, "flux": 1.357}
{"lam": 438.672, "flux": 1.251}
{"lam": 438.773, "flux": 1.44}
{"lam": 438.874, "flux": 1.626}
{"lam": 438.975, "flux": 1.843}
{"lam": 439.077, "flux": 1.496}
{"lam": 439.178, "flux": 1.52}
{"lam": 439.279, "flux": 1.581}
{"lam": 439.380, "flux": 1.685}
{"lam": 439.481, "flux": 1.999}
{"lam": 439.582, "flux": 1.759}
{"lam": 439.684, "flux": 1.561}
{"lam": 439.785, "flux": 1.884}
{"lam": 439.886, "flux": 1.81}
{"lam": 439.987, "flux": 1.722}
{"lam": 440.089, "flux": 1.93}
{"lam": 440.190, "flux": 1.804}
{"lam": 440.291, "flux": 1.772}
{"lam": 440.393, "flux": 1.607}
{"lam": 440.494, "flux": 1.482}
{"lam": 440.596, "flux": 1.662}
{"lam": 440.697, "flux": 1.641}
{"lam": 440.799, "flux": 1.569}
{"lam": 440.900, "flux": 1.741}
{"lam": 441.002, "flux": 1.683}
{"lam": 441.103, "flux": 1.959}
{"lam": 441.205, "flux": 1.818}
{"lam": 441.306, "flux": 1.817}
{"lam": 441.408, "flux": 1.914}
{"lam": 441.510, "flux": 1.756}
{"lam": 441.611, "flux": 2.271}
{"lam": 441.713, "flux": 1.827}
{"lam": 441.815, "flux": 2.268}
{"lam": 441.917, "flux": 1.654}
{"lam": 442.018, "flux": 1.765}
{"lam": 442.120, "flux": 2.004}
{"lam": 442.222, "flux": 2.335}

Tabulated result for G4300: 0.51 nm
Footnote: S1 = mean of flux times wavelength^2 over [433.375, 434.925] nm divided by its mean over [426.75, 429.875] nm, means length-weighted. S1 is 1.17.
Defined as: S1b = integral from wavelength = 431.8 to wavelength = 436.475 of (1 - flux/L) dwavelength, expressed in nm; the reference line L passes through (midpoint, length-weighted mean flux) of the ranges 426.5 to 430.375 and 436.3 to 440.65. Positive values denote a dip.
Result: -0.44 nm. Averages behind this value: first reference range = 1.38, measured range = 1.7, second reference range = 1.69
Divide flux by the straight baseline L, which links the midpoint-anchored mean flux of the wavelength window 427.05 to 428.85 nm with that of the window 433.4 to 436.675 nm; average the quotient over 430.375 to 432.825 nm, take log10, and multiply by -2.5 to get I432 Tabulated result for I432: 0.06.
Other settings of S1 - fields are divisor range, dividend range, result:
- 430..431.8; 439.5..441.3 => 1.48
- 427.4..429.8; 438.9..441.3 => 1.25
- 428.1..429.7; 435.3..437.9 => 1.28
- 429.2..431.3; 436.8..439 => 1.43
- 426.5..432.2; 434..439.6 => 1.25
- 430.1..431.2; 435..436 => 1.61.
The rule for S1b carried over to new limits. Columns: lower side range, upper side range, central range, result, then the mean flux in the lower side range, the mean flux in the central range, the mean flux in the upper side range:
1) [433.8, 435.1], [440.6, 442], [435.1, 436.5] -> -0.13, 1.57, 1.78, 1.83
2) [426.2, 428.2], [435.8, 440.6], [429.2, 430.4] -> 0.28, 1.43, 1.14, 1.71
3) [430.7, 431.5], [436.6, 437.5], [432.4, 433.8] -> -0.20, 1.3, 1.68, 1.8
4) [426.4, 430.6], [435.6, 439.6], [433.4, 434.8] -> -0.02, 1.36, 1.6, 1.71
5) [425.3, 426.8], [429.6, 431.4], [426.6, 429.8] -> -0.19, 1.52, 1.43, 1.17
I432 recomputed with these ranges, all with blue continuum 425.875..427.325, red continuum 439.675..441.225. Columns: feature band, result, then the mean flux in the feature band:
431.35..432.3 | -0.09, 1.69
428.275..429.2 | -0.07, 1.58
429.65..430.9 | 0.31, 1.14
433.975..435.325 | 0.02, 1.59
